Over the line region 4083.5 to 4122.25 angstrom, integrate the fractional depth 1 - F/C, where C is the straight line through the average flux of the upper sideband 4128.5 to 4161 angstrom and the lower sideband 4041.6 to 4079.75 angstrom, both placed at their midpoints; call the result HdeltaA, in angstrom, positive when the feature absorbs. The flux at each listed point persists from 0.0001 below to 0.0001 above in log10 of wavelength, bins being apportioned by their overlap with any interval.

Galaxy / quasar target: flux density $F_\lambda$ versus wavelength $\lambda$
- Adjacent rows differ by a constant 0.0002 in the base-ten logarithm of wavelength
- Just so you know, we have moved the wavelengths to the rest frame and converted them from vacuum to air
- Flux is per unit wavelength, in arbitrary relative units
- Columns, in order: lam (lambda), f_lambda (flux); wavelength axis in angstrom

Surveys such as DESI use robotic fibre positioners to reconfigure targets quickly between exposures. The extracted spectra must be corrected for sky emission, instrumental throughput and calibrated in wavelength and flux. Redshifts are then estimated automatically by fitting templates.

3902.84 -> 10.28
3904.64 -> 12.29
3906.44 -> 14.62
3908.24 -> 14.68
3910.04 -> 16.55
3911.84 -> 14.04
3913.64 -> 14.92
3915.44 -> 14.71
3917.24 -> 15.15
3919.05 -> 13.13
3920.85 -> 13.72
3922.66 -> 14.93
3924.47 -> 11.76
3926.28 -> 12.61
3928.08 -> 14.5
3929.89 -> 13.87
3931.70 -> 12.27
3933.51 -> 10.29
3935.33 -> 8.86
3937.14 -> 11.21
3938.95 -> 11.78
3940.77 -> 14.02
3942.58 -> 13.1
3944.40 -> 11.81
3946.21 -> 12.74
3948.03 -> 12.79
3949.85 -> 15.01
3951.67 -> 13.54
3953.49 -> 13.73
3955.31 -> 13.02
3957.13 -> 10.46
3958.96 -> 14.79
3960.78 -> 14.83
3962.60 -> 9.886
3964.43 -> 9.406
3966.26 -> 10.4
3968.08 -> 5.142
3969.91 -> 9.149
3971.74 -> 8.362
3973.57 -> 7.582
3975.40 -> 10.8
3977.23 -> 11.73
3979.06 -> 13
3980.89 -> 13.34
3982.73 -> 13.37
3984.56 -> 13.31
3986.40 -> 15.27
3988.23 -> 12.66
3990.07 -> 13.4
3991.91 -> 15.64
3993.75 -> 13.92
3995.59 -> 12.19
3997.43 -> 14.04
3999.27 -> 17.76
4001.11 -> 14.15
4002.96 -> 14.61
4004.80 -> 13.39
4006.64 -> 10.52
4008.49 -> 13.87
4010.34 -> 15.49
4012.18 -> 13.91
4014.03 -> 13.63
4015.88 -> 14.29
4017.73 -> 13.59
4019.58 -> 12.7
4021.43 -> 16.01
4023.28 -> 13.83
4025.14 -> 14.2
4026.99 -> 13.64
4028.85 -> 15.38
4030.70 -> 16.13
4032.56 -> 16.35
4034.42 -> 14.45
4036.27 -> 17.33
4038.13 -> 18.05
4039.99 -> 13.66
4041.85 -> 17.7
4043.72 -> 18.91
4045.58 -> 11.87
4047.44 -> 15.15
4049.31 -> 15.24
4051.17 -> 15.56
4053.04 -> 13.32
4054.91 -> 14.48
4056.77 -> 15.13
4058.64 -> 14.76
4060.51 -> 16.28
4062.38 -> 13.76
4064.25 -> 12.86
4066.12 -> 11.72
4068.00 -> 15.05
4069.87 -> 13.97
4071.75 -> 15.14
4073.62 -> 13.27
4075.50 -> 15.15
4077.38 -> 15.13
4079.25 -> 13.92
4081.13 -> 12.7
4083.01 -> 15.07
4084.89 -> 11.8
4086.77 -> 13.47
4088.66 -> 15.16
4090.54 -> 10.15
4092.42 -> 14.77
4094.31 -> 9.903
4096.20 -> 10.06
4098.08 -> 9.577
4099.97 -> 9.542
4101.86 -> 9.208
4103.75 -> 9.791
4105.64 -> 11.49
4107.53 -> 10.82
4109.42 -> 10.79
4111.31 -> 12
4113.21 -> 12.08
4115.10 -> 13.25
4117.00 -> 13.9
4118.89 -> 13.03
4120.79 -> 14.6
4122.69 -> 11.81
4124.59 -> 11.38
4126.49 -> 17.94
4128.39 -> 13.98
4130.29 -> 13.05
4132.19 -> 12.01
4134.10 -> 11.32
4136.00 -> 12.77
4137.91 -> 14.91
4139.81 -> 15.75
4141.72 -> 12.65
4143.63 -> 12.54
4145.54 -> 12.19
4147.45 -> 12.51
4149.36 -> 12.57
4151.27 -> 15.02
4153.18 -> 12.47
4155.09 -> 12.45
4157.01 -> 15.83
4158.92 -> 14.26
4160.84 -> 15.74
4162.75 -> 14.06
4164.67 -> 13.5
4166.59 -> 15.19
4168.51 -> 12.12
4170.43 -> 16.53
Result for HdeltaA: 6.1 angstrom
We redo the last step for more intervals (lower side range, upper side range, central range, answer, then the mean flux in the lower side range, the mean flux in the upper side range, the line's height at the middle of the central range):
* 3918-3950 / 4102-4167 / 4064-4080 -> -1.4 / 12.6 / 13.1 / 13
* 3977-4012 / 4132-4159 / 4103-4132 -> 1.6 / 13.8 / 13.3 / 13.4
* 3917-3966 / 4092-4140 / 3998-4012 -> -2.0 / 12.6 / 12.2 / 12.5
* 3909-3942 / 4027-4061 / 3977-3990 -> 0.9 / 13.2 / 15.5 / 14.3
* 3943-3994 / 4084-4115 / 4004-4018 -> -2.1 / 12.1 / 11.3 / 11.9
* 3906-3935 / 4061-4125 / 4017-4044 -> -5.0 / 13.7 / 12.6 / 13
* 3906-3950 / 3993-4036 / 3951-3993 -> 5.9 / 13.3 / 14.3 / 13.8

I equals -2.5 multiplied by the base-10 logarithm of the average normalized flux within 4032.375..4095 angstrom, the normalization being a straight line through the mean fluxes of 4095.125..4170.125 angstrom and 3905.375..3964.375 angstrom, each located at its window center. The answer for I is -0.12 mag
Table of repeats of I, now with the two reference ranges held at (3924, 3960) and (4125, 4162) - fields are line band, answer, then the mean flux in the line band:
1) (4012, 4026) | -0.08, 14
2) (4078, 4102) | 0.11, 12.1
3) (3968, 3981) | 0.27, 9.98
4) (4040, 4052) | -0.18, 15.6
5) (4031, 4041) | -0.22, 16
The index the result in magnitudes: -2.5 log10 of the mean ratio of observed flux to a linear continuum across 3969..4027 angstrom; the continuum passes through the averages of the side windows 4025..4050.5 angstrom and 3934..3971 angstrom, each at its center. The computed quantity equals 0.05 mag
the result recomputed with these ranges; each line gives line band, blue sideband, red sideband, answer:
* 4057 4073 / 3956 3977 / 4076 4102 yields -0.19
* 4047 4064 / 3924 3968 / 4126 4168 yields -0.14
